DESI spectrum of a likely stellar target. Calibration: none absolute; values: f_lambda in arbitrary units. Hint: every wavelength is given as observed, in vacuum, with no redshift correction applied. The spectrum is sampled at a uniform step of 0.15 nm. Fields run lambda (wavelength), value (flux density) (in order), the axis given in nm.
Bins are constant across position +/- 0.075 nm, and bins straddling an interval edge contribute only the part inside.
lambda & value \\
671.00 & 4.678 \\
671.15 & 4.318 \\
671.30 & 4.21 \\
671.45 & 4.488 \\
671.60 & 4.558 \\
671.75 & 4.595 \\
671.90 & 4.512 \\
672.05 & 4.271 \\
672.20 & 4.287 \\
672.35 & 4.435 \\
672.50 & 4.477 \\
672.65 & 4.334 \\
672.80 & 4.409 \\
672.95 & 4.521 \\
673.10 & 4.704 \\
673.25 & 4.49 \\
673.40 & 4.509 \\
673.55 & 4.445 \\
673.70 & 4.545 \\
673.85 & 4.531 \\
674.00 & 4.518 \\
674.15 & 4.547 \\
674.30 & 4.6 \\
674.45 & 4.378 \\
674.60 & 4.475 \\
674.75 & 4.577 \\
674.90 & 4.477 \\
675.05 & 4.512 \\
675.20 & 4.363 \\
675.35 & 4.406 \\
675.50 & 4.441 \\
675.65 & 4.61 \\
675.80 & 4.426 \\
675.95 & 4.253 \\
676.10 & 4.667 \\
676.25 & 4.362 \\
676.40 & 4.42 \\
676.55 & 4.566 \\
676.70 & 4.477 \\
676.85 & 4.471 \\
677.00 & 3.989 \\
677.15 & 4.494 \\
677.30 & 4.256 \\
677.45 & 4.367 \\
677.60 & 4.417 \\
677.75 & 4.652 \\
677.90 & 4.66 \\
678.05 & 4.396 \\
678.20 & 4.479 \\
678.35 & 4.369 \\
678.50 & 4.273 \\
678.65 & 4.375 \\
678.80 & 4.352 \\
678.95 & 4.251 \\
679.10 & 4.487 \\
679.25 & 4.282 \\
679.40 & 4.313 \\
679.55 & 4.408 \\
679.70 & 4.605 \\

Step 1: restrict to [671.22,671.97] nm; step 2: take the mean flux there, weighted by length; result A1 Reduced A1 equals 4.47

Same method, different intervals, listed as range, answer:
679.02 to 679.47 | 4.36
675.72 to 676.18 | 4.45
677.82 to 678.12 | 4.53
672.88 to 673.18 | 4.61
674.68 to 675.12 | 4.52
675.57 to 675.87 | 4.52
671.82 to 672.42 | 4.38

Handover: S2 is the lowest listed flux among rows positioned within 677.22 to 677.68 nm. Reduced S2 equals 4.256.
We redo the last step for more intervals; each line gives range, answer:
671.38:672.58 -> 4.271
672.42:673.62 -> 4.334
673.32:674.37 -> 4.445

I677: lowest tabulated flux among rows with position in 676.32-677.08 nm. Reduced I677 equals 3.989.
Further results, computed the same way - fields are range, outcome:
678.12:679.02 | 4.251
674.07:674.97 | 4.378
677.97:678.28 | 4.396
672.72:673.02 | 4.409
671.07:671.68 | 4.21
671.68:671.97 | 4.512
